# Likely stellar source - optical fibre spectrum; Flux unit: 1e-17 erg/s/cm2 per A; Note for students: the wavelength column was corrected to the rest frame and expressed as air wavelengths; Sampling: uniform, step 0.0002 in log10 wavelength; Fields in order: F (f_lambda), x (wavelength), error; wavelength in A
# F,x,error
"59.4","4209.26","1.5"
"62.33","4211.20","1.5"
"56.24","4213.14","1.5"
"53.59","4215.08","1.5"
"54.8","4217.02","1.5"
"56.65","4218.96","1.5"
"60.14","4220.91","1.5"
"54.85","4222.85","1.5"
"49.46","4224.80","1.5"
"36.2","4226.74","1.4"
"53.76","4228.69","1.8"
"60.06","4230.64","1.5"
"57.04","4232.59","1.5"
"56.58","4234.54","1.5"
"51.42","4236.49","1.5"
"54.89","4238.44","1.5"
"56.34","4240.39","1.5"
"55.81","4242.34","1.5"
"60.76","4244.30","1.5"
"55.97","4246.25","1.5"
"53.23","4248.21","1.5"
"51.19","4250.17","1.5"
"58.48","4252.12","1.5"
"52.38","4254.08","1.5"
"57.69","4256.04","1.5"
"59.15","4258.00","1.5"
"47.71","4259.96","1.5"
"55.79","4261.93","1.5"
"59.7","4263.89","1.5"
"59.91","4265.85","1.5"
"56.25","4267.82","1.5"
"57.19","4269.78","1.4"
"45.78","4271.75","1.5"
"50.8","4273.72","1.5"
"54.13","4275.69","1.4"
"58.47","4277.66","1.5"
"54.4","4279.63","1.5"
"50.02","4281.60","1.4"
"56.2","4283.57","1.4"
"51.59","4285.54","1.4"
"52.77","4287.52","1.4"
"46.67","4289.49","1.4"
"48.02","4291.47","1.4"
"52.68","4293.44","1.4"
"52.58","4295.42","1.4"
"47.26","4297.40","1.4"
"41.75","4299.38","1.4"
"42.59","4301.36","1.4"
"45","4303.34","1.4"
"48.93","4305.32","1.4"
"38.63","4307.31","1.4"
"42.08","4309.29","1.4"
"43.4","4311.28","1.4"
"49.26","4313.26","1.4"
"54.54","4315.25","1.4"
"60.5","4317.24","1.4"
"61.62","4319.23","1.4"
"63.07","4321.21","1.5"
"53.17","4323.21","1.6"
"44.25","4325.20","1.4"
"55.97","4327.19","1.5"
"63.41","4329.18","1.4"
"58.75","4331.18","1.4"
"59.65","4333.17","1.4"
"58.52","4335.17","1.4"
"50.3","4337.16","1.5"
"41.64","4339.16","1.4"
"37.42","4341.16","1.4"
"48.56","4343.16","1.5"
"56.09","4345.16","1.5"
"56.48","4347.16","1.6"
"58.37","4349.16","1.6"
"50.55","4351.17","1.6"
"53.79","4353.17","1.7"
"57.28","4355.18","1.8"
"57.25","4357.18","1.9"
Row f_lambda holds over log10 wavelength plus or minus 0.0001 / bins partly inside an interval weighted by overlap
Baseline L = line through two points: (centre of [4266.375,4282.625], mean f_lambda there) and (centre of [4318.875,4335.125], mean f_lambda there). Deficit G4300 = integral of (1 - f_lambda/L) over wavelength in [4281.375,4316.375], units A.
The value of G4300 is 4.6 A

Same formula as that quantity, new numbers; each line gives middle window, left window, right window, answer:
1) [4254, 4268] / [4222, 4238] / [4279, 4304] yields -1.5 A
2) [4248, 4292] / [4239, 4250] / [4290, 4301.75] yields -1.7 A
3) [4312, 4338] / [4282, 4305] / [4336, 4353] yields -3.4 A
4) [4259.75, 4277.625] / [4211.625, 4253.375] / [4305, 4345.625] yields -0.3 A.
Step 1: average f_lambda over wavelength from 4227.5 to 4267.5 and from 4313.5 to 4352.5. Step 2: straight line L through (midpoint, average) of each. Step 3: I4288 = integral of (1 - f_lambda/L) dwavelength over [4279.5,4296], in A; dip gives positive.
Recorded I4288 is 1.07 A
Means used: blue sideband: 55.8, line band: 51.5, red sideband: 54.3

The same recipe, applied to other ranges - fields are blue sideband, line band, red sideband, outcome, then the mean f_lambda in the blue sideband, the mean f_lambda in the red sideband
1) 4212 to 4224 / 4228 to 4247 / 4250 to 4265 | -0.2 A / 56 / 55.5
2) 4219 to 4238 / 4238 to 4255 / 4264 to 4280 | -0.4 A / 53.5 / 54.9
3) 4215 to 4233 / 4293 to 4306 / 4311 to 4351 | 1.6 A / 53.5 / 53.9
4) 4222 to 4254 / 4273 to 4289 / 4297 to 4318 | -1.3 A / 54.1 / 46.5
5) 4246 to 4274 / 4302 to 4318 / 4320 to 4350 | 2.0 A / 54.8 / 53.8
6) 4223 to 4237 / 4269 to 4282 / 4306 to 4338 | 0.0 A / 52.2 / 53.6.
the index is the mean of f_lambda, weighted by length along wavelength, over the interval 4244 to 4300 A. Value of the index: 53.4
